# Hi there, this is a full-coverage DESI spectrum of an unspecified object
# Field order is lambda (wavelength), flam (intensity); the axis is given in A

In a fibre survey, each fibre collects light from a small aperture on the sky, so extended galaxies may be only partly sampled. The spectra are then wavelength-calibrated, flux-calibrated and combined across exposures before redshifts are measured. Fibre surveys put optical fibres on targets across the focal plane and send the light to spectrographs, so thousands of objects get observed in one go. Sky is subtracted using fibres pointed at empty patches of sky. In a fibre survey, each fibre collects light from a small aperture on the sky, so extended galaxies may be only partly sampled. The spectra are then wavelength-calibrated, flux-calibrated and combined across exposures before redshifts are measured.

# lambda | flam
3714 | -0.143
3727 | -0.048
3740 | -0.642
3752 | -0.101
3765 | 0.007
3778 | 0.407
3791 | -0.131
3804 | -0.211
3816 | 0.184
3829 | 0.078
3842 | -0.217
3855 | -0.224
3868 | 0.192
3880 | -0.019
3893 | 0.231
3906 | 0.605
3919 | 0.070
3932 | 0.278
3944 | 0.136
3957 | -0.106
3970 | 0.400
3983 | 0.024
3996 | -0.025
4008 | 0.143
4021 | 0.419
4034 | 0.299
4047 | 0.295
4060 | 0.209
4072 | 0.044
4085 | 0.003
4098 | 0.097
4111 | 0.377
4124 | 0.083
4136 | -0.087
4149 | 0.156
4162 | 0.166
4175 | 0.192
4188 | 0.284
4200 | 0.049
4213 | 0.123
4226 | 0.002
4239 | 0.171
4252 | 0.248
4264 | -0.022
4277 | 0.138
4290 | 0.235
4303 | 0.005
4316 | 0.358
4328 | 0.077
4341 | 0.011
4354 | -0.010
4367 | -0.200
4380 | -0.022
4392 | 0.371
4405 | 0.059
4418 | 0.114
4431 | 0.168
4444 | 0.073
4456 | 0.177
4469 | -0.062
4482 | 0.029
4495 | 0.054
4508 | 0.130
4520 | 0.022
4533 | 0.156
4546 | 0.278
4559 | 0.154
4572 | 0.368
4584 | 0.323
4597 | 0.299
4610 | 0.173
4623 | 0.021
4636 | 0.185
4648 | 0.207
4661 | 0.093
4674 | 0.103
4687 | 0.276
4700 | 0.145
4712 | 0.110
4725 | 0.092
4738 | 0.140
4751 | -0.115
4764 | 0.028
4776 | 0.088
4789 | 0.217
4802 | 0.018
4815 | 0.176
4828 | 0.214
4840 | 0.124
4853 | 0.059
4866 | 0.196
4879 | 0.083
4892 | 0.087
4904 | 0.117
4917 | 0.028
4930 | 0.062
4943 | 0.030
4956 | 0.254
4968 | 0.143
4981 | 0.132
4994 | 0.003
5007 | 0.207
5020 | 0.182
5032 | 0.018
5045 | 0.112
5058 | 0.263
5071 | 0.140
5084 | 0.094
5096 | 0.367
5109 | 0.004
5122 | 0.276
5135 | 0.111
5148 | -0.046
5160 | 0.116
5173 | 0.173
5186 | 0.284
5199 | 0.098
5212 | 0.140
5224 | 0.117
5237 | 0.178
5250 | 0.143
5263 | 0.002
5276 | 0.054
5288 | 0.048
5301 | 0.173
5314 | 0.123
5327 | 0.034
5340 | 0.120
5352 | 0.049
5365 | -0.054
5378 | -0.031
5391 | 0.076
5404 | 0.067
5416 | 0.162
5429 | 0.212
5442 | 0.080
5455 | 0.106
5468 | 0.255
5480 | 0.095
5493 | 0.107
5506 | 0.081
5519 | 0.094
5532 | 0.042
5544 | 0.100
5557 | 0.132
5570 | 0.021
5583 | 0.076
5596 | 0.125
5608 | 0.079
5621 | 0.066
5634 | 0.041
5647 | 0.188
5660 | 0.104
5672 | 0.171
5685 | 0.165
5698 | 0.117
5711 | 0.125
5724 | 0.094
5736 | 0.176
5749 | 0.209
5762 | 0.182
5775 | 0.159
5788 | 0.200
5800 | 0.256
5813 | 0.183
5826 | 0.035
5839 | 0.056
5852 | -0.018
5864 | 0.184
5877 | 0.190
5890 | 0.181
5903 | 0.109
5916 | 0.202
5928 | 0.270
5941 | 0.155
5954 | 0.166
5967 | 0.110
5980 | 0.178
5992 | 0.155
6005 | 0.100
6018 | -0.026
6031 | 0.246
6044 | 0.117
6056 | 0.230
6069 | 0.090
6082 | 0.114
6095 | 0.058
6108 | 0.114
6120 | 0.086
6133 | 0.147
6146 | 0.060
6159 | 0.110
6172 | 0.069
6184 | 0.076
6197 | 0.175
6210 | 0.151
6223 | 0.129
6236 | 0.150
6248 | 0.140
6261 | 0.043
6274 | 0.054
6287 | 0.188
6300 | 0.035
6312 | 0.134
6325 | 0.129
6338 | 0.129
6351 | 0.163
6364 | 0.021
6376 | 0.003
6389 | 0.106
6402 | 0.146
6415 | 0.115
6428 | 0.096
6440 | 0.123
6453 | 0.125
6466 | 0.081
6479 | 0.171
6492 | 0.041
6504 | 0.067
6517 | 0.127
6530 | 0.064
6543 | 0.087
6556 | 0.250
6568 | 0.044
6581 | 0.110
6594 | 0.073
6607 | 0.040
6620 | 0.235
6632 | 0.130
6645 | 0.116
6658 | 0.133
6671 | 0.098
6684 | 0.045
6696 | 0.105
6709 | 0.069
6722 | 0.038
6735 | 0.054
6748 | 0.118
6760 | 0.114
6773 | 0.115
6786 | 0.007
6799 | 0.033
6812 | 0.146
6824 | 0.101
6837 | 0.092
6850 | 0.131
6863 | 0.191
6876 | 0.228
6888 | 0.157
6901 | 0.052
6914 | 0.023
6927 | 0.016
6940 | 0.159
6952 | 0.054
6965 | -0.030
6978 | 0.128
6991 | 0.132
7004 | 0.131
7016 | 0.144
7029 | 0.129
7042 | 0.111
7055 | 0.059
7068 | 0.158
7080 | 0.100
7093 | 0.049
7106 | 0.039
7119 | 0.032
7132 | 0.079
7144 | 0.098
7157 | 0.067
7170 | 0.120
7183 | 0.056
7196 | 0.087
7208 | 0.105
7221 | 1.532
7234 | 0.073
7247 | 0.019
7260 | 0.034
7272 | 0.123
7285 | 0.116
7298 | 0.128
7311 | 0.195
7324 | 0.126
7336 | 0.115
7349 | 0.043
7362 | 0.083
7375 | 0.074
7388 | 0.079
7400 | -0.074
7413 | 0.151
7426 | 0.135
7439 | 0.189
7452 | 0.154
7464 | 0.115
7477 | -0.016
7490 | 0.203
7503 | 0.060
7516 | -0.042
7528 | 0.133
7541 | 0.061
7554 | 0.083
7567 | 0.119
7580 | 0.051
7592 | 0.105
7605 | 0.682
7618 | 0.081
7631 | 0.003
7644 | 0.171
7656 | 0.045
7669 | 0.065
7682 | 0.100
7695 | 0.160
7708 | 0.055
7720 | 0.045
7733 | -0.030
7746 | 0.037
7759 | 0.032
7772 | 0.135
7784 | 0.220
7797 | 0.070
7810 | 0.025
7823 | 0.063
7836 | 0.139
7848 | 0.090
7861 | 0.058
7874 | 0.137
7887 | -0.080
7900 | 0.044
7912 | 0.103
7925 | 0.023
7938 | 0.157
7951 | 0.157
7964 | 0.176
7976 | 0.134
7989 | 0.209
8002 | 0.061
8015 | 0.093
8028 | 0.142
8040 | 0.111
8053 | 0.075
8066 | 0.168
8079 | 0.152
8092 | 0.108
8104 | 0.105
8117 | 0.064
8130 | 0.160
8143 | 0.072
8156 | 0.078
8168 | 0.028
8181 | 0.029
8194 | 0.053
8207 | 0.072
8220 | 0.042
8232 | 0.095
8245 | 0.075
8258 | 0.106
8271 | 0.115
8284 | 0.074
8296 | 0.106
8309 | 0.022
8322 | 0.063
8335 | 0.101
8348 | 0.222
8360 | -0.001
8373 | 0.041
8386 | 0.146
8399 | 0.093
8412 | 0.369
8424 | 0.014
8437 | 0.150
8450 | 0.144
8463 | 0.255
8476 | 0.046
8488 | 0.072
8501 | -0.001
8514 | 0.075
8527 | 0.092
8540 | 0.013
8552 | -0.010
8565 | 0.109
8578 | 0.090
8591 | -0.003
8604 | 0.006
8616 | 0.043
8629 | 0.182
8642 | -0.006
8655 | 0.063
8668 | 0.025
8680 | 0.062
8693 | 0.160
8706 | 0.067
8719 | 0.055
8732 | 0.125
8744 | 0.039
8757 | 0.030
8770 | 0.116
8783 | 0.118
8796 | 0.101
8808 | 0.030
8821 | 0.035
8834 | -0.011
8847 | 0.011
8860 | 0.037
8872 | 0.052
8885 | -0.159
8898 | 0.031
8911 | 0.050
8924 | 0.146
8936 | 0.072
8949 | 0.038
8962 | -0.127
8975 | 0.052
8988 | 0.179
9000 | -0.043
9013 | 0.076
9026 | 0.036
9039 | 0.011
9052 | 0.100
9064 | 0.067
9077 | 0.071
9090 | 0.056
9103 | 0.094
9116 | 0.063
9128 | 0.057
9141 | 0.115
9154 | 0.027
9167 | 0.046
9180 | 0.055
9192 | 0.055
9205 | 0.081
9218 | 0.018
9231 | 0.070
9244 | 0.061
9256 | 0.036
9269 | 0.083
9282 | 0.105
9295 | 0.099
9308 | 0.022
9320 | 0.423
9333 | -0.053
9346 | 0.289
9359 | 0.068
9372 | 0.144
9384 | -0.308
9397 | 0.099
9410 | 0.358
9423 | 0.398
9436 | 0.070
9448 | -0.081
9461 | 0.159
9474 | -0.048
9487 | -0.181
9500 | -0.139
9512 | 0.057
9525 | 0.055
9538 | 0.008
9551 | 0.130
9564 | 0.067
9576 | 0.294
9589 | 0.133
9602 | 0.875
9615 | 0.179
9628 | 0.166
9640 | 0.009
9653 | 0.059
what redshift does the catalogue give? 0.94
